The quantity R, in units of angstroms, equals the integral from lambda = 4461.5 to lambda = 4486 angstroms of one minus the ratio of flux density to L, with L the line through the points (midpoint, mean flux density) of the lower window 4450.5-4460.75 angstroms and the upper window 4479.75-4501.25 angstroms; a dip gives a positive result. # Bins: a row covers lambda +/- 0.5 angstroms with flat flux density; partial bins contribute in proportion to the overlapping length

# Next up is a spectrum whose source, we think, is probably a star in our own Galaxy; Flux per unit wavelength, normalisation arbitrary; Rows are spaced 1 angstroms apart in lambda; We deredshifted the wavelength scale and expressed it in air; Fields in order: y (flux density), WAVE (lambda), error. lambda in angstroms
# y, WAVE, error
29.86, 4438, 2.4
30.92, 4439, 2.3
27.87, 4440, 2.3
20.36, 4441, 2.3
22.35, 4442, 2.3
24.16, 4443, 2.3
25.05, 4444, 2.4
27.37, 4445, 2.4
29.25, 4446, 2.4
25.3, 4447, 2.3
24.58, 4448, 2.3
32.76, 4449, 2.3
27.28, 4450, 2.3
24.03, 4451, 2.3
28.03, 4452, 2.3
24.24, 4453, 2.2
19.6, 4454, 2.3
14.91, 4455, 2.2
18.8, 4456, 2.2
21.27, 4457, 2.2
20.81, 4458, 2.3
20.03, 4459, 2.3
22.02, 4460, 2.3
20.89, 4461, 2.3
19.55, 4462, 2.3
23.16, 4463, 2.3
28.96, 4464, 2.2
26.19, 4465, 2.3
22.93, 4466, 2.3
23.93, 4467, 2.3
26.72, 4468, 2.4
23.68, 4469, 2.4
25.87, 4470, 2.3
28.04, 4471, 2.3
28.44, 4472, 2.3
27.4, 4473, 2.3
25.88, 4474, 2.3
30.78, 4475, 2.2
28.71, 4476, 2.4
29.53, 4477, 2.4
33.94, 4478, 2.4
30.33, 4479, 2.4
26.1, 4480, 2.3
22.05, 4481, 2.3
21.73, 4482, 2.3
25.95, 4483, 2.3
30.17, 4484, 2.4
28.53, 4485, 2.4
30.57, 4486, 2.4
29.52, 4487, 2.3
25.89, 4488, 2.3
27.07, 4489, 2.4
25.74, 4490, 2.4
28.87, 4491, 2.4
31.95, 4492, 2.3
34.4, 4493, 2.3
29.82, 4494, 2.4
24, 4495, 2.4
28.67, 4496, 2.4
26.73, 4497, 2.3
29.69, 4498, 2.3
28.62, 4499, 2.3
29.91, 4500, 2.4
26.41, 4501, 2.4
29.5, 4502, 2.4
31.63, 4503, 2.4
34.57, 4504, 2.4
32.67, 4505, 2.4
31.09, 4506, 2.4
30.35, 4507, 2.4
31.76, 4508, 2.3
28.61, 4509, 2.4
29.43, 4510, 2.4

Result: -1.9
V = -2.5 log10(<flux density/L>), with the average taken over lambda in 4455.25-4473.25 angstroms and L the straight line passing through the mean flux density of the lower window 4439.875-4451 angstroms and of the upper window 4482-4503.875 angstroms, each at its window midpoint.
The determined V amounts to 0.15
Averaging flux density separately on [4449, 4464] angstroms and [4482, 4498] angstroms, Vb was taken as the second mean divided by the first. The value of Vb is 1.3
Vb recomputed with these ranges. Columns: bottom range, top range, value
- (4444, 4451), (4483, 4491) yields 1.03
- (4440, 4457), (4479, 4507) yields 1.18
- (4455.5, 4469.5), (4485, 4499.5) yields 1.26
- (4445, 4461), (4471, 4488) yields 1.19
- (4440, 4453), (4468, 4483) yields 1.05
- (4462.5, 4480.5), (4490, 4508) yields 1.10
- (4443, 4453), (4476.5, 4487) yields 1.04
